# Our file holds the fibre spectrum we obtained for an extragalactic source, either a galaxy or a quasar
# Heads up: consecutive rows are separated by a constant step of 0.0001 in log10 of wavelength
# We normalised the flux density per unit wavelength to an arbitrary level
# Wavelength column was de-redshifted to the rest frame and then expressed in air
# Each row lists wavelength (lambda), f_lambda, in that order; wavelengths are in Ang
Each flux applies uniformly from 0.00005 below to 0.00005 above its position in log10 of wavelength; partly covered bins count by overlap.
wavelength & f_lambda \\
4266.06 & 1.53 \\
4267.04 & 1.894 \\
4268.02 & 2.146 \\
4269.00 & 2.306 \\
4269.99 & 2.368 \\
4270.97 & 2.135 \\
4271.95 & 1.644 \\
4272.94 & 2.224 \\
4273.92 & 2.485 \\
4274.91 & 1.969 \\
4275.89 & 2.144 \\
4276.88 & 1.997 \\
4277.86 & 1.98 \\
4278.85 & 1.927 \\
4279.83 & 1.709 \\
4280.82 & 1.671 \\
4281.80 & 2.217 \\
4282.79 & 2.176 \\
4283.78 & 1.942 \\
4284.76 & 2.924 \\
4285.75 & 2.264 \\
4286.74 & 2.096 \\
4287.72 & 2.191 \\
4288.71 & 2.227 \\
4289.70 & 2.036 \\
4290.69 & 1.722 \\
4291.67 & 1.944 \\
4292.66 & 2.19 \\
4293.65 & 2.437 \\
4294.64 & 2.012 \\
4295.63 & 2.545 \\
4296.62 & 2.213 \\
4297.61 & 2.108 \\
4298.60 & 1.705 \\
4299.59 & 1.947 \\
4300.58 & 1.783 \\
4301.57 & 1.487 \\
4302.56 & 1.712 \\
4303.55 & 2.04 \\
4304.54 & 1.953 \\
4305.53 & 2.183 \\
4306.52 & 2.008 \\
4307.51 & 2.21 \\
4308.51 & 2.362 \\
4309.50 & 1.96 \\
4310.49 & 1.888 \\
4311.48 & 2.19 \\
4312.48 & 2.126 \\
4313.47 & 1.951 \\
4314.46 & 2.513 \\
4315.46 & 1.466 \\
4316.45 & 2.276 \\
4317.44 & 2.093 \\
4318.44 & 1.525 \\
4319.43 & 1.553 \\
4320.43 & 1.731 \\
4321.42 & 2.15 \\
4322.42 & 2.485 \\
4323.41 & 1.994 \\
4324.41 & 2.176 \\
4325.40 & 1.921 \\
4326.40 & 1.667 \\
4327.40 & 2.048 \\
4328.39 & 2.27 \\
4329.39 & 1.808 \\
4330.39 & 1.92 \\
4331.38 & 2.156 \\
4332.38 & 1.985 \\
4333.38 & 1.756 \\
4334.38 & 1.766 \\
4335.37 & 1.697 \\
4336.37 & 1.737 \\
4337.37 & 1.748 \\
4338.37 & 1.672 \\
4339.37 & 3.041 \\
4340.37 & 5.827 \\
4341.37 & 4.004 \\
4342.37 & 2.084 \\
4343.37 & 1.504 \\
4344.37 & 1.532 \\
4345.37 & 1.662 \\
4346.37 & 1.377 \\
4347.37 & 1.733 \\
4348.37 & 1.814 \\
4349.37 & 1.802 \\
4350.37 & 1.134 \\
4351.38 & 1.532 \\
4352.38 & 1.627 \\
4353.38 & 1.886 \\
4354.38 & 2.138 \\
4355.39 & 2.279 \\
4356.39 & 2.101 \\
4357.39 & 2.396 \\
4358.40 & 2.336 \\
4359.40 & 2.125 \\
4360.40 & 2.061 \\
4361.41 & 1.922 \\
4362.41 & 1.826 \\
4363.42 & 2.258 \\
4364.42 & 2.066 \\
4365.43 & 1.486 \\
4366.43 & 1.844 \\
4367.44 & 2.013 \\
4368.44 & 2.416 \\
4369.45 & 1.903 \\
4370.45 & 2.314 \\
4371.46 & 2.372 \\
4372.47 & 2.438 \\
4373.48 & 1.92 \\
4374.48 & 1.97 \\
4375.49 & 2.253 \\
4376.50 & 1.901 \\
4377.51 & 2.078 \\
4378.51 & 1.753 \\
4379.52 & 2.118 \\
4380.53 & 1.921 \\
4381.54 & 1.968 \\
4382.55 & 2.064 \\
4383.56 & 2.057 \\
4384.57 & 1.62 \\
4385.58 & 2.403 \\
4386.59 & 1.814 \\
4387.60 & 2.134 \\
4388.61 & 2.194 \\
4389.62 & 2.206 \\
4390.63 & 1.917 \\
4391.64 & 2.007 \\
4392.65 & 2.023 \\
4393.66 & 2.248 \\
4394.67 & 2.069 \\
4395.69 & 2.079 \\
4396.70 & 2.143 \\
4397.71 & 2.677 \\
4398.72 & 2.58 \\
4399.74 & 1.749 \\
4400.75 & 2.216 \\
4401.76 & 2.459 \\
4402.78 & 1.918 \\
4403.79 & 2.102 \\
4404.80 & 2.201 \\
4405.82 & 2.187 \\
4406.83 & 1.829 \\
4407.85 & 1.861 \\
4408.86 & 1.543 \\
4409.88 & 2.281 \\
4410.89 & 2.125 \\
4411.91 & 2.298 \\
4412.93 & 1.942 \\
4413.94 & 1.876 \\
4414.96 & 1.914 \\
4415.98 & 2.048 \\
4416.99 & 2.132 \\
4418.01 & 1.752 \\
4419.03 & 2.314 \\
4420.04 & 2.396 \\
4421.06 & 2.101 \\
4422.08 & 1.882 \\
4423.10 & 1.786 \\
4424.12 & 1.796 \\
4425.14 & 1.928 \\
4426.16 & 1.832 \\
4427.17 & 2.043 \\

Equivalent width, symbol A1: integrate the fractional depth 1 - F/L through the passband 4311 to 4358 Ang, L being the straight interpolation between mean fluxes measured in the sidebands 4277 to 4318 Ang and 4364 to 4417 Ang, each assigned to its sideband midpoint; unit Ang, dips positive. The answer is 0.5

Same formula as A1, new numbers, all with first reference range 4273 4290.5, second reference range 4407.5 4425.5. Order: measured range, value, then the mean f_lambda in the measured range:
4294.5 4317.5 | 0.67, 2.03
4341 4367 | 1.50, 1.93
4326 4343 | -1.95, 2.3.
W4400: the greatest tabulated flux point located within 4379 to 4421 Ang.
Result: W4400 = 2.677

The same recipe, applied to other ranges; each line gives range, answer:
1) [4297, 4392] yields 5.827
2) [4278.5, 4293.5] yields 2.924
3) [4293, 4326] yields 2.545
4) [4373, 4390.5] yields 2.403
